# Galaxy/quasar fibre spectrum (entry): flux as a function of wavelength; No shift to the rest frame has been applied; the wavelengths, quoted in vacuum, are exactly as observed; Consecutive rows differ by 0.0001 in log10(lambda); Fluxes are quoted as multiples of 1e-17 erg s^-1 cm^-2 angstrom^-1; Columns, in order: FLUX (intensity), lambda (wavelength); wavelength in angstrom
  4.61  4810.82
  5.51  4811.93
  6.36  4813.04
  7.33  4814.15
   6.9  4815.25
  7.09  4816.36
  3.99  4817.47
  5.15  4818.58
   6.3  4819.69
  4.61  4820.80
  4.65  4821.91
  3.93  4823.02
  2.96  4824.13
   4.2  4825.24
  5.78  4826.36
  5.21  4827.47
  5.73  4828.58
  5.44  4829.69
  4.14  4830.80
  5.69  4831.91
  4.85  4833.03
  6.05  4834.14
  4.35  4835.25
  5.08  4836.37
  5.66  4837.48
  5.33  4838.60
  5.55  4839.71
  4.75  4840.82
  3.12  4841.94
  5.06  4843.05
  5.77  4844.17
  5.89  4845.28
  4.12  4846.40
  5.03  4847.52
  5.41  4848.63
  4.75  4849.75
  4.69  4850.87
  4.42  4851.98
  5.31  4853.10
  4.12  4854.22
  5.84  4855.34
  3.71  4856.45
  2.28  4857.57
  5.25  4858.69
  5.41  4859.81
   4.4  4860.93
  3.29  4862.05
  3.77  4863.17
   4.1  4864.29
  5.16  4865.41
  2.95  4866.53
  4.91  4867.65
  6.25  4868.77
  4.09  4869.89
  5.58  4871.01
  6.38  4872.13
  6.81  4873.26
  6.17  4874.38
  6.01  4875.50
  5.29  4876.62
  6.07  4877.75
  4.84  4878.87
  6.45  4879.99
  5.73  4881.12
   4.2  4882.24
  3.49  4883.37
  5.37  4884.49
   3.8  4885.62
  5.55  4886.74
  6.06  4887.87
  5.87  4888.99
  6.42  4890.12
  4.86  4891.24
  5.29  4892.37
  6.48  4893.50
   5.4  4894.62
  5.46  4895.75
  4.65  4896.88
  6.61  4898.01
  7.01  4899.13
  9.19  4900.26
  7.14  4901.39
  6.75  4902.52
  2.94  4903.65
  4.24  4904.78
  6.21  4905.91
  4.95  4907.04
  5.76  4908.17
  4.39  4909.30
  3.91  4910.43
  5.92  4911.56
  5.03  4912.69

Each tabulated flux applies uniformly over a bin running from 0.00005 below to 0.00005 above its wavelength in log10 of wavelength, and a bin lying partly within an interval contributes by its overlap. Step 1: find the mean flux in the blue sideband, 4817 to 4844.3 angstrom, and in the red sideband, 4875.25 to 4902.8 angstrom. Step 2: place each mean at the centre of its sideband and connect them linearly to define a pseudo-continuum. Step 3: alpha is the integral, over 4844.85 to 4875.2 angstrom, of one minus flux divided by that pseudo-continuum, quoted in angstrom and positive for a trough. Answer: 2.9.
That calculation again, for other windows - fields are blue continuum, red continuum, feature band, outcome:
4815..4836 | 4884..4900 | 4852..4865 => 2.5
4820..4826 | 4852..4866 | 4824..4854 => -4.9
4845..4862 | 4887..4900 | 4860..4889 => 1.2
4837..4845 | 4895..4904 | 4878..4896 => 2.0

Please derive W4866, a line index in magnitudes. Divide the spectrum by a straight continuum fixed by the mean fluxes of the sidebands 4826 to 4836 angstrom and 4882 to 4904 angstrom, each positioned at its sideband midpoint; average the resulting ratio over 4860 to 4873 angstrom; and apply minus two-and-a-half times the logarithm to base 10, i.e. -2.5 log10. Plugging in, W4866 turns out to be 0.17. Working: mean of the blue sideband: 5.24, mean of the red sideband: 5.67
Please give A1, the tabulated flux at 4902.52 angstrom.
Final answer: 6.75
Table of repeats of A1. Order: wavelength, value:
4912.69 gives 5.03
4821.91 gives 4.65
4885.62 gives 3.8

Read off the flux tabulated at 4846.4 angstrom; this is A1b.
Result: 4.12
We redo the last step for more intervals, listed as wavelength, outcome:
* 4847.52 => 5.03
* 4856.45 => 3.71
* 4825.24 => 4.2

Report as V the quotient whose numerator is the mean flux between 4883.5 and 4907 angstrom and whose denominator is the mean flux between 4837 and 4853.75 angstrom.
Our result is 1.15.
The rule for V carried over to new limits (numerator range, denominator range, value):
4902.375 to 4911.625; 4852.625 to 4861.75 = 1.09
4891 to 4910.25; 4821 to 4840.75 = 1.15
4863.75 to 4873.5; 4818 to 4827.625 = 1.07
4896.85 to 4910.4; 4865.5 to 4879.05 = 1.06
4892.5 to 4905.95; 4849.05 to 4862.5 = 1.34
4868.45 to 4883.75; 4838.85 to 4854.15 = 1.13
